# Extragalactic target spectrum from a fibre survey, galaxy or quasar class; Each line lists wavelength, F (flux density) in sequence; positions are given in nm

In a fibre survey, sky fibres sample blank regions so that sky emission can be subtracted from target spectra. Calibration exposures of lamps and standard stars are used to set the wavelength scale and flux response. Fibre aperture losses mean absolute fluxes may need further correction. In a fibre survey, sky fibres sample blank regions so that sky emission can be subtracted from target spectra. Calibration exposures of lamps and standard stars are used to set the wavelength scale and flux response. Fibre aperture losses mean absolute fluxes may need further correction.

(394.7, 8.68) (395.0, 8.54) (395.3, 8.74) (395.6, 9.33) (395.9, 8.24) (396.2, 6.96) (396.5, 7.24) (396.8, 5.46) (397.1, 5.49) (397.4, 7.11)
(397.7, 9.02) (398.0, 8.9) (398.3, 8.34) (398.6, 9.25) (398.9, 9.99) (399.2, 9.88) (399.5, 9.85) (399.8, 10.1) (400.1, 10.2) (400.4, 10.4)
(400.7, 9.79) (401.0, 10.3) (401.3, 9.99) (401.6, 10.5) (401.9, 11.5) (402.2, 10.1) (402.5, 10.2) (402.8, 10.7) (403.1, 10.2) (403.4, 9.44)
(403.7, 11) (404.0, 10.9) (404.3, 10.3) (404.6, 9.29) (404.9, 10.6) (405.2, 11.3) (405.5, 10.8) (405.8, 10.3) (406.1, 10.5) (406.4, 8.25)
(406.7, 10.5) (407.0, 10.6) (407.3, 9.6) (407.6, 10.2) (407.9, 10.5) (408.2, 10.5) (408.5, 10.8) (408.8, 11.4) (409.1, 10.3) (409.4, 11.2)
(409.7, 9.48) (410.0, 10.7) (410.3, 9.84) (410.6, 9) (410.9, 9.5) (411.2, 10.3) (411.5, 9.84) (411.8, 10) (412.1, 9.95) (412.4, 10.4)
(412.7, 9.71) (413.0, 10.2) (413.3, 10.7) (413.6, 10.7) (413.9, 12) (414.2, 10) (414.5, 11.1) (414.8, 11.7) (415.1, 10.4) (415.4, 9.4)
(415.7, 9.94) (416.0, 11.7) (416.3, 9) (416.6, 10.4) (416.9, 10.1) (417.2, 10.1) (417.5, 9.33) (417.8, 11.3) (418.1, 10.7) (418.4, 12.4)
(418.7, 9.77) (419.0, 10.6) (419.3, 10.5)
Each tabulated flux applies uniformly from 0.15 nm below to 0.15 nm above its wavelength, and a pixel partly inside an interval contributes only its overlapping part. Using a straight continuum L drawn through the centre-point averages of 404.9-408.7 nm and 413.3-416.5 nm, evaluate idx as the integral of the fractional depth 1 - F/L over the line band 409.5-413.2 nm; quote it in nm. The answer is 0.19 nm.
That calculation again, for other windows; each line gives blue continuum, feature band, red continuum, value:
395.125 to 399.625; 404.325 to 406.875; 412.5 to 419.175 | -0.262 nm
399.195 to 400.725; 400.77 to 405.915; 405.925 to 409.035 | -0.131 nm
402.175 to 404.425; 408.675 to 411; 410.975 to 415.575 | 0.048 nm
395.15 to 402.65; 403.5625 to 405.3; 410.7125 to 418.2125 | -0.186 nm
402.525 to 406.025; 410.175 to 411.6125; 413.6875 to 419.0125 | 0.111 nm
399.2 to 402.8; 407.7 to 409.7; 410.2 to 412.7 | -0.144 nm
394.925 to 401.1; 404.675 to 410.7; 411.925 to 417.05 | -0.372 nm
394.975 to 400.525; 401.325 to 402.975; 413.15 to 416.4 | -0.262 nm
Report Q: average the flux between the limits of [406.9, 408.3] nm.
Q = 10.3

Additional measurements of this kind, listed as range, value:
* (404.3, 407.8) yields 10.2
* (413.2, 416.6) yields 10.6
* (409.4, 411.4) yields 9.91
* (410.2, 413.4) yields 9.94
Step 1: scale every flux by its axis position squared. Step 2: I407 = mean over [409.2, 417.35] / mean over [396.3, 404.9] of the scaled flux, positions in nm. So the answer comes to 1.15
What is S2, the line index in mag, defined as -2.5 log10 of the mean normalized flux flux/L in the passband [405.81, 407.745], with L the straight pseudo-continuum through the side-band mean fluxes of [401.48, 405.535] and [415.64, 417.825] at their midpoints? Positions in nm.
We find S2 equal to 0.047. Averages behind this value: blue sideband 10.5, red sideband 10.2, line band 9.97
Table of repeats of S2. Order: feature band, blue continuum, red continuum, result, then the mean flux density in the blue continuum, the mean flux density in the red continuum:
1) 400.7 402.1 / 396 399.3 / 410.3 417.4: -0.229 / 7.94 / 10.3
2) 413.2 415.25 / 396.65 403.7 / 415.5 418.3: -0.080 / 9.46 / 10.3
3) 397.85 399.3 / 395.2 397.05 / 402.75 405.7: -0.104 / 7.52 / 10.4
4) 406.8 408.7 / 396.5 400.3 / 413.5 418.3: -0.084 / 8.6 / 10.5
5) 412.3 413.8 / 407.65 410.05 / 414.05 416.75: 0.008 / 10.6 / 10.4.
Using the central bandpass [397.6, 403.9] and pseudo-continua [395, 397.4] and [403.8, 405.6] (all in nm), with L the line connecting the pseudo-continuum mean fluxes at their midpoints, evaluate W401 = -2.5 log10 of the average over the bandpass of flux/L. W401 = -0.106 mag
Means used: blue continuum 7.41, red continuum 10.5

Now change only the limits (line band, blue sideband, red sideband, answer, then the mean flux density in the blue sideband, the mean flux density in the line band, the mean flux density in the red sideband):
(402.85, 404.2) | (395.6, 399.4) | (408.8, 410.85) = -0.147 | 8.07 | 10.4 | 10.2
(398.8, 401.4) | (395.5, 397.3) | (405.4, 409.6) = -0.227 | 7.06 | 10.1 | 10.4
